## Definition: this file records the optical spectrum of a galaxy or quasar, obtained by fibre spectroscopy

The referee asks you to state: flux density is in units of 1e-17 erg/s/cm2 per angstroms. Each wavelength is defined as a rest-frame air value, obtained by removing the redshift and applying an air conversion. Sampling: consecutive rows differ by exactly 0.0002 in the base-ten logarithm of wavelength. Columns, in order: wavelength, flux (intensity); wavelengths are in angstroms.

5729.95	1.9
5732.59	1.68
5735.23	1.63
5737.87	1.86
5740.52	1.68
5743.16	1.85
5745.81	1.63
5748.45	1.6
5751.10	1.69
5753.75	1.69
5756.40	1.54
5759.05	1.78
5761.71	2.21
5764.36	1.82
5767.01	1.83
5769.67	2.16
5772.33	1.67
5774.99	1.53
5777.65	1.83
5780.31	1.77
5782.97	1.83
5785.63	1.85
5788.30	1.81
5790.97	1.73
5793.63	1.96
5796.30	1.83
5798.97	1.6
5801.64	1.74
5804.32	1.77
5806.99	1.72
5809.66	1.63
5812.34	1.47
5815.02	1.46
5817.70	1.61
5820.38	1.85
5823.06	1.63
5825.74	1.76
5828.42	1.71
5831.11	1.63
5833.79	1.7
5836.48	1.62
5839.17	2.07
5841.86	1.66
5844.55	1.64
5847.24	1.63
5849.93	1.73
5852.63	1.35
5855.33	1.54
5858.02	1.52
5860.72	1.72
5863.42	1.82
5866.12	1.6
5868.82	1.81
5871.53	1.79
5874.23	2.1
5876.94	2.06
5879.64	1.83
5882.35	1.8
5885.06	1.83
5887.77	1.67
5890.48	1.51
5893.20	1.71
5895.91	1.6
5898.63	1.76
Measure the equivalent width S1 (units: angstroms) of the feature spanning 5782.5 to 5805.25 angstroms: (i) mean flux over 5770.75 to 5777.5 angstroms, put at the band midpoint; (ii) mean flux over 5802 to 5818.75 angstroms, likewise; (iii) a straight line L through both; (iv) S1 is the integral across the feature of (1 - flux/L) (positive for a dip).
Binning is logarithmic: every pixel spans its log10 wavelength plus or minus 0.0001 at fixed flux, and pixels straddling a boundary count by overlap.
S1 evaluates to -2.13 angstroms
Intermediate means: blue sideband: 1.66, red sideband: 1.62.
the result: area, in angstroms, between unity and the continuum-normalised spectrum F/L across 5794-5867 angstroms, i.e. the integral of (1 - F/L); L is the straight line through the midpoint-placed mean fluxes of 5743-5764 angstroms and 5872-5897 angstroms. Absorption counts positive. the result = 4.2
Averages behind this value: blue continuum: 1.75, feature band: 1.67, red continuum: 1.79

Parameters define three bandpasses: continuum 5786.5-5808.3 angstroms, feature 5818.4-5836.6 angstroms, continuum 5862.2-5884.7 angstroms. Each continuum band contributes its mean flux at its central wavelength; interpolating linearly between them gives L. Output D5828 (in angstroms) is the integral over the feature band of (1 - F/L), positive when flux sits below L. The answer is 1.0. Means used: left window 1.77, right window 1.85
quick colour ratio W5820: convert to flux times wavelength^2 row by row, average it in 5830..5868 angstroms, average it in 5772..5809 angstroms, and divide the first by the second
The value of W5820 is 0.96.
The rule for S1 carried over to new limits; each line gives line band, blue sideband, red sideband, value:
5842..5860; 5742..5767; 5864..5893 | 2.1 angstroms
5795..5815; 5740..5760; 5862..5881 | 1.1 angstroms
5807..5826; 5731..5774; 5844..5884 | 1.3 angstroms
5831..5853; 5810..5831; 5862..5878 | 0.6 angstroms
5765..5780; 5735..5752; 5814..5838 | -0.9 angstroms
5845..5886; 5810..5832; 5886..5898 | -2.5 angstroms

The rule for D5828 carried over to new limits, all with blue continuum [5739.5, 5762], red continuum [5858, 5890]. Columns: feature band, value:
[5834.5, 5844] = 0.1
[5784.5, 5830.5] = 1.2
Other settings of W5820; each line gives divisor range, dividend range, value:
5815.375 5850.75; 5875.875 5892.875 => 1.06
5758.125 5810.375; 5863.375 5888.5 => 1.05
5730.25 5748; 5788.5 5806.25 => 1.05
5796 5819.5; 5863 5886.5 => 1.15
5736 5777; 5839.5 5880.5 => 1.01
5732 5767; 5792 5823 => 0.99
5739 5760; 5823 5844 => 1.06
